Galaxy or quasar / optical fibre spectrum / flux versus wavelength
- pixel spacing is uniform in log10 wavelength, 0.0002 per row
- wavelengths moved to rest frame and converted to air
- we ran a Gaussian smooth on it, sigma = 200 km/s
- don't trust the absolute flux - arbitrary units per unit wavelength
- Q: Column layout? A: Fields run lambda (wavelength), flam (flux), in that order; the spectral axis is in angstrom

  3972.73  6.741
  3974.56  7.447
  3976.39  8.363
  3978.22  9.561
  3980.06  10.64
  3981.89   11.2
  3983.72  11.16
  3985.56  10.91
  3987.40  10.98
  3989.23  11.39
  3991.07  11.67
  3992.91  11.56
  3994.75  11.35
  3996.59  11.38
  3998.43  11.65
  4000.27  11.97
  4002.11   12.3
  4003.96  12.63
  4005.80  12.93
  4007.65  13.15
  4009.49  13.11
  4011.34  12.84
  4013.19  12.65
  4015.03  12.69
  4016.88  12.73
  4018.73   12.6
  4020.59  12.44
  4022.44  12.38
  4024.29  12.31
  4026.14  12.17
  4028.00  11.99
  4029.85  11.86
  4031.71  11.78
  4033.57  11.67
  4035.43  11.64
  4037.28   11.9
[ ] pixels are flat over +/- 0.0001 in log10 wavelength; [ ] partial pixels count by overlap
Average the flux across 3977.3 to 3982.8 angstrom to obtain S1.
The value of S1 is 10.5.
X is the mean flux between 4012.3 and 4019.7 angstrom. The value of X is 12.7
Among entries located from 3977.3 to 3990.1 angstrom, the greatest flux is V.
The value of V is 11.39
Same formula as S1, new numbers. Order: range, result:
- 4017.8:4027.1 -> 12.4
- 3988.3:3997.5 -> 11.5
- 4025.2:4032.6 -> 12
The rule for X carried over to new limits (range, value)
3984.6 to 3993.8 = 11.3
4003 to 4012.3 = 12.9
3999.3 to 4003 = 12.1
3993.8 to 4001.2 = 11.6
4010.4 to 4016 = 12.7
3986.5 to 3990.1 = 11.2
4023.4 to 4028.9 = 12.2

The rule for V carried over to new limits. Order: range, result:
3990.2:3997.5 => 11.67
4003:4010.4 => 13.15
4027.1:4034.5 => 11.99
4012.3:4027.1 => 12.73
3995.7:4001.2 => 11.97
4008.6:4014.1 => 13.11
